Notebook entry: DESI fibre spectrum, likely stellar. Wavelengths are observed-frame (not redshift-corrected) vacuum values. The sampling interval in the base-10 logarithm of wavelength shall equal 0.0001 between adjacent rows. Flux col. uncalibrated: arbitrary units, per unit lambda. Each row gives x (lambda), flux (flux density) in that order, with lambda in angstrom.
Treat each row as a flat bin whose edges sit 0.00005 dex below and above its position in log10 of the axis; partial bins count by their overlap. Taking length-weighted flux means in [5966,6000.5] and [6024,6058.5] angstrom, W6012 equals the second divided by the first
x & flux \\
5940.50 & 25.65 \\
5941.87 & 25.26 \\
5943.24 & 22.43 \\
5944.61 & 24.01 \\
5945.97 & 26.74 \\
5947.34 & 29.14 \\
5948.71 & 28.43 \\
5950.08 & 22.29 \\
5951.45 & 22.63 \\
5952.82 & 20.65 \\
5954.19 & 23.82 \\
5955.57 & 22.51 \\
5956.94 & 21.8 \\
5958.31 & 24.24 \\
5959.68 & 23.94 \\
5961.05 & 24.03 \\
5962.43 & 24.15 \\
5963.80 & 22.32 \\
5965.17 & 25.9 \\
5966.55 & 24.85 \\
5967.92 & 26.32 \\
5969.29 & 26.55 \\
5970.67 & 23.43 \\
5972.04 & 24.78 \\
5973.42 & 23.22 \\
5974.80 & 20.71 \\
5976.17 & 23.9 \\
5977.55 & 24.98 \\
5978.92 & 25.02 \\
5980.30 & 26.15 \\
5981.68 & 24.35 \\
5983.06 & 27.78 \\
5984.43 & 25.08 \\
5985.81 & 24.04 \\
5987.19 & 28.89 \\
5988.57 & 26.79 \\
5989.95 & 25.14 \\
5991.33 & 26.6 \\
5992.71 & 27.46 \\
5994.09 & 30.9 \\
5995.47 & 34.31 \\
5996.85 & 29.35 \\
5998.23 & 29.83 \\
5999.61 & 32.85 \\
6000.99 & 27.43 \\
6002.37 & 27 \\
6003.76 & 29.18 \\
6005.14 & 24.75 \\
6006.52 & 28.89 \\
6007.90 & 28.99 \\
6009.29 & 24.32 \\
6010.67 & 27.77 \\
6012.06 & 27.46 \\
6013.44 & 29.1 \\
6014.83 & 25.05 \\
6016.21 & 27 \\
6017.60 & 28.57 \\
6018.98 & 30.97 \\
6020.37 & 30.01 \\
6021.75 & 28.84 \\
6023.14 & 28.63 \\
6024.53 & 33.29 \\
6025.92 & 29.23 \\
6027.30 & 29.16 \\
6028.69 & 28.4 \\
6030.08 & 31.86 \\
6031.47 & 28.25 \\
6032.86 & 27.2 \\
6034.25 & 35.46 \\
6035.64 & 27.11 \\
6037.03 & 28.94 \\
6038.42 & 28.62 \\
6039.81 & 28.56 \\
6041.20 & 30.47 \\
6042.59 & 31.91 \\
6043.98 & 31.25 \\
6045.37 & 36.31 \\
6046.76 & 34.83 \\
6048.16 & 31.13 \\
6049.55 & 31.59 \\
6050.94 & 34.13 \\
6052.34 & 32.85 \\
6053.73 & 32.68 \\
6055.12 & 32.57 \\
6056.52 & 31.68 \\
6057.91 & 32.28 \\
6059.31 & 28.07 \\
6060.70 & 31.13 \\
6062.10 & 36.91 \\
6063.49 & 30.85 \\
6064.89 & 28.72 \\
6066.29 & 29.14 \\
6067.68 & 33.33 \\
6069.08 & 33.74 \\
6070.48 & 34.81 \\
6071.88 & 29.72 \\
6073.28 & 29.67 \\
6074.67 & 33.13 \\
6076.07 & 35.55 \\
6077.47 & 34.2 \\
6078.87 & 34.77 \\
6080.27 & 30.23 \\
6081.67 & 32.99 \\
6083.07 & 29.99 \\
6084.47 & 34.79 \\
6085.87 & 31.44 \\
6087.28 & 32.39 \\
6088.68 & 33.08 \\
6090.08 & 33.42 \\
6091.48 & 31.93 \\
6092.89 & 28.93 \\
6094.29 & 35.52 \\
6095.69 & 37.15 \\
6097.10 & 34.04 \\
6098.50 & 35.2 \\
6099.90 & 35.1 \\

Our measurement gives 1.17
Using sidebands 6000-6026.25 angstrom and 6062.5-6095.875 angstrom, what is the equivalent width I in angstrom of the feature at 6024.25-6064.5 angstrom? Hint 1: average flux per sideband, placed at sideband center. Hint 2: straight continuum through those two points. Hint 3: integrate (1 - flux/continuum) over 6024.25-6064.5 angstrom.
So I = -1.3 angstrom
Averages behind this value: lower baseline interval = 28.3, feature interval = 31.2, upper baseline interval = 32.5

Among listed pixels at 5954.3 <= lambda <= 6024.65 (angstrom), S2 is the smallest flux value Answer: 20.71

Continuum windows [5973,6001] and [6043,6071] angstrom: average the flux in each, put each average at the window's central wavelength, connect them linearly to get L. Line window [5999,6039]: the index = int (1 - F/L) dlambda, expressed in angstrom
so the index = 0.9 angstrom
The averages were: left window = 26.9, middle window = 28.8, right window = 32.4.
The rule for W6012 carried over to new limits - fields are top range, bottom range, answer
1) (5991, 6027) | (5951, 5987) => 1.19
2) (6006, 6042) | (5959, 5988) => 1.17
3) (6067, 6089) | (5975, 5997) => 1.22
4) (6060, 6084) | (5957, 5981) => 1.33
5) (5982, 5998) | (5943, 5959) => 1.15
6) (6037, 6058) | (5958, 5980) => 1.31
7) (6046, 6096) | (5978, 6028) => 1.16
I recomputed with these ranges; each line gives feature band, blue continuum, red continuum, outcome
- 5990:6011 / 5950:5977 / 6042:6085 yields -1.3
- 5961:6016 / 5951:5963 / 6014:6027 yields -1.0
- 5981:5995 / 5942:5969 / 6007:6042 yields -0.2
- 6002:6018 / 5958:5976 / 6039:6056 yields 0.7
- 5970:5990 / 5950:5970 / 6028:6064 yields 0.5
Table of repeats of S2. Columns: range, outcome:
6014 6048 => 25.05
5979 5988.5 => 24.04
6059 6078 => 28.07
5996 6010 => 24.32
